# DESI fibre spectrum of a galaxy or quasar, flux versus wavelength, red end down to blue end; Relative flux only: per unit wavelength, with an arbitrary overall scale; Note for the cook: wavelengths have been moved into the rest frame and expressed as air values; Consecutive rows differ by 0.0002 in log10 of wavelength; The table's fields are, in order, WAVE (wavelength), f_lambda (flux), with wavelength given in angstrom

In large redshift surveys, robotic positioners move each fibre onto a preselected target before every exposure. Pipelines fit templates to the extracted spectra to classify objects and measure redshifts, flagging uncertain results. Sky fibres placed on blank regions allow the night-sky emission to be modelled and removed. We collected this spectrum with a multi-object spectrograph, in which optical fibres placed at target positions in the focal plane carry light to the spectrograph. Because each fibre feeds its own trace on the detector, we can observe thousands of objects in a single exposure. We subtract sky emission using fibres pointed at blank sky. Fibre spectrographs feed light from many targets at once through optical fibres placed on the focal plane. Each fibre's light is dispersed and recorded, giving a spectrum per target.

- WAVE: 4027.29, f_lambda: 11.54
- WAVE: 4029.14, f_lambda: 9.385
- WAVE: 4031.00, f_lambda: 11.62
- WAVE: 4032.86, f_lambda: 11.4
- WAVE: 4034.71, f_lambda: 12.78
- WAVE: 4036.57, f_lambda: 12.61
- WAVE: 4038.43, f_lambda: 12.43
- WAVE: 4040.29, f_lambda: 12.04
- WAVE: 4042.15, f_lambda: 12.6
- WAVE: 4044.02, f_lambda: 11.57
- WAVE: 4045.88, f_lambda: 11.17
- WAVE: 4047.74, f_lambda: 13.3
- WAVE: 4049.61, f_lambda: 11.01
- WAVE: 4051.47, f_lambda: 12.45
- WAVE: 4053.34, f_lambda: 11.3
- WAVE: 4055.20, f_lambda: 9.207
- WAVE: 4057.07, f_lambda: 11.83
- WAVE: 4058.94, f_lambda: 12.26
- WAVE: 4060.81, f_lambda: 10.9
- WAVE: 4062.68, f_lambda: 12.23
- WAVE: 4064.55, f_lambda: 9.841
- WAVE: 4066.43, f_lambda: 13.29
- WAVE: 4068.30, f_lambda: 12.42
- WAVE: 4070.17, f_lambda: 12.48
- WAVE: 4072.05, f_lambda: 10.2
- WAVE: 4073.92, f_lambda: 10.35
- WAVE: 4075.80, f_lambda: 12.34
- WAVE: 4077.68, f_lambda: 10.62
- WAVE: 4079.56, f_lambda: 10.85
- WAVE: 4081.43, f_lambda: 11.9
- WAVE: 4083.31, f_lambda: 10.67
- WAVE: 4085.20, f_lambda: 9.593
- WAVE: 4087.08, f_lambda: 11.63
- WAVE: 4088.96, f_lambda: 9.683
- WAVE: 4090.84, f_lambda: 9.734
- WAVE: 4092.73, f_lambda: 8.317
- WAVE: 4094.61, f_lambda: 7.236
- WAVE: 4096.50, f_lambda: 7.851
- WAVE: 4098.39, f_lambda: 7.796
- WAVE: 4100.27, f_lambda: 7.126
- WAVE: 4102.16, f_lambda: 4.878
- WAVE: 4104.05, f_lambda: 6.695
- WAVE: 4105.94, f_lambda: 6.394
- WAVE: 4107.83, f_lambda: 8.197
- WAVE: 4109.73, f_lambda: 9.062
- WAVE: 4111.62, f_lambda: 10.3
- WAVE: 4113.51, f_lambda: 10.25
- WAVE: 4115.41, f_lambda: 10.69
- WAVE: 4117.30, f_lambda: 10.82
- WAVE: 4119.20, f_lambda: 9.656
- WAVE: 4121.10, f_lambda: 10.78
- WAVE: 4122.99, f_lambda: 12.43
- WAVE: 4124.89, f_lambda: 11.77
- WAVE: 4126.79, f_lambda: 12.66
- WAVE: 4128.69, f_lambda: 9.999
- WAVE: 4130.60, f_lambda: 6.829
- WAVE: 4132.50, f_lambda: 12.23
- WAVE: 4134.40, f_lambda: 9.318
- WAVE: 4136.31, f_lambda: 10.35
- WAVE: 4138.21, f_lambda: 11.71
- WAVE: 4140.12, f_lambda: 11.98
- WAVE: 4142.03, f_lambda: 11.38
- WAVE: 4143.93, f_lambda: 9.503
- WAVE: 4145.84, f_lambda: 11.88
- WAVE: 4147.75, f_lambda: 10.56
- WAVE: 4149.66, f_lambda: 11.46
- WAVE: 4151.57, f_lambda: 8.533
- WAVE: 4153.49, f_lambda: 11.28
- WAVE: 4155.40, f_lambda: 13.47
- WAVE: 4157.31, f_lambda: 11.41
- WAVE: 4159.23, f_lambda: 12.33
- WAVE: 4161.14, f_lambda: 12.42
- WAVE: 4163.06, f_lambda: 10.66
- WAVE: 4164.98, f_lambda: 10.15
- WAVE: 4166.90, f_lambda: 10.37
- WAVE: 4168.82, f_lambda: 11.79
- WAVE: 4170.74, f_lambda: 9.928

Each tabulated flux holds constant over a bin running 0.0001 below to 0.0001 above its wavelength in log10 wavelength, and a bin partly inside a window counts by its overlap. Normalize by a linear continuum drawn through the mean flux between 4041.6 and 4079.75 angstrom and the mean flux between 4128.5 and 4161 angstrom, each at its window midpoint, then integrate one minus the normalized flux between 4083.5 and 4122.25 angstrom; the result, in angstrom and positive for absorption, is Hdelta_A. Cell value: 8.0 angstrom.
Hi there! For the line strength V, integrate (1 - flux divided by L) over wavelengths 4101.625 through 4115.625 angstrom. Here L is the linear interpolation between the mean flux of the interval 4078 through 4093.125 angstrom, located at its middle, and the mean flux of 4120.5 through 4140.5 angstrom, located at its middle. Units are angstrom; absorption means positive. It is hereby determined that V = 3.1 angstrom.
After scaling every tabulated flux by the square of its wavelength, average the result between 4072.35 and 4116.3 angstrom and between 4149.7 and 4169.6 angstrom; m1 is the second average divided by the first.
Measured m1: 1.3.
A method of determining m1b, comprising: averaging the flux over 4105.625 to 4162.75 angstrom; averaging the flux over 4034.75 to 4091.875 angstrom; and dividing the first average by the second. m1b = 0.94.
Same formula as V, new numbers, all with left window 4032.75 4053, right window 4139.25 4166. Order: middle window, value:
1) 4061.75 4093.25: 2.3 angstrom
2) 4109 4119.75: 1.3 angstrom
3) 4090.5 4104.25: 5.0 angstrom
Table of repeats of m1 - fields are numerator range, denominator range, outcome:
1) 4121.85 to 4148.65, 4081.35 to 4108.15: 1.32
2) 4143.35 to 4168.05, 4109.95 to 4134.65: 1.07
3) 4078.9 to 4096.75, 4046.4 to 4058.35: 0.87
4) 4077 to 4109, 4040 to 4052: 0.75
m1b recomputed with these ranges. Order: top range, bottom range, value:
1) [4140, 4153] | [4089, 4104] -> 1.40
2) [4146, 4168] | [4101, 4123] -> 1.24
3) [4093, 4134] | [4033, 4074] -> 0.78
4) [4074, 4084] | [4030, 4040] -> 0.92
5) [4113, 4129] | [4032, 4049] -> 0.91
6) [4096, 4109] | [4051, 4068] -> 0.61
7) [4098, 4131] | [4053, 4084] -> 0.82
